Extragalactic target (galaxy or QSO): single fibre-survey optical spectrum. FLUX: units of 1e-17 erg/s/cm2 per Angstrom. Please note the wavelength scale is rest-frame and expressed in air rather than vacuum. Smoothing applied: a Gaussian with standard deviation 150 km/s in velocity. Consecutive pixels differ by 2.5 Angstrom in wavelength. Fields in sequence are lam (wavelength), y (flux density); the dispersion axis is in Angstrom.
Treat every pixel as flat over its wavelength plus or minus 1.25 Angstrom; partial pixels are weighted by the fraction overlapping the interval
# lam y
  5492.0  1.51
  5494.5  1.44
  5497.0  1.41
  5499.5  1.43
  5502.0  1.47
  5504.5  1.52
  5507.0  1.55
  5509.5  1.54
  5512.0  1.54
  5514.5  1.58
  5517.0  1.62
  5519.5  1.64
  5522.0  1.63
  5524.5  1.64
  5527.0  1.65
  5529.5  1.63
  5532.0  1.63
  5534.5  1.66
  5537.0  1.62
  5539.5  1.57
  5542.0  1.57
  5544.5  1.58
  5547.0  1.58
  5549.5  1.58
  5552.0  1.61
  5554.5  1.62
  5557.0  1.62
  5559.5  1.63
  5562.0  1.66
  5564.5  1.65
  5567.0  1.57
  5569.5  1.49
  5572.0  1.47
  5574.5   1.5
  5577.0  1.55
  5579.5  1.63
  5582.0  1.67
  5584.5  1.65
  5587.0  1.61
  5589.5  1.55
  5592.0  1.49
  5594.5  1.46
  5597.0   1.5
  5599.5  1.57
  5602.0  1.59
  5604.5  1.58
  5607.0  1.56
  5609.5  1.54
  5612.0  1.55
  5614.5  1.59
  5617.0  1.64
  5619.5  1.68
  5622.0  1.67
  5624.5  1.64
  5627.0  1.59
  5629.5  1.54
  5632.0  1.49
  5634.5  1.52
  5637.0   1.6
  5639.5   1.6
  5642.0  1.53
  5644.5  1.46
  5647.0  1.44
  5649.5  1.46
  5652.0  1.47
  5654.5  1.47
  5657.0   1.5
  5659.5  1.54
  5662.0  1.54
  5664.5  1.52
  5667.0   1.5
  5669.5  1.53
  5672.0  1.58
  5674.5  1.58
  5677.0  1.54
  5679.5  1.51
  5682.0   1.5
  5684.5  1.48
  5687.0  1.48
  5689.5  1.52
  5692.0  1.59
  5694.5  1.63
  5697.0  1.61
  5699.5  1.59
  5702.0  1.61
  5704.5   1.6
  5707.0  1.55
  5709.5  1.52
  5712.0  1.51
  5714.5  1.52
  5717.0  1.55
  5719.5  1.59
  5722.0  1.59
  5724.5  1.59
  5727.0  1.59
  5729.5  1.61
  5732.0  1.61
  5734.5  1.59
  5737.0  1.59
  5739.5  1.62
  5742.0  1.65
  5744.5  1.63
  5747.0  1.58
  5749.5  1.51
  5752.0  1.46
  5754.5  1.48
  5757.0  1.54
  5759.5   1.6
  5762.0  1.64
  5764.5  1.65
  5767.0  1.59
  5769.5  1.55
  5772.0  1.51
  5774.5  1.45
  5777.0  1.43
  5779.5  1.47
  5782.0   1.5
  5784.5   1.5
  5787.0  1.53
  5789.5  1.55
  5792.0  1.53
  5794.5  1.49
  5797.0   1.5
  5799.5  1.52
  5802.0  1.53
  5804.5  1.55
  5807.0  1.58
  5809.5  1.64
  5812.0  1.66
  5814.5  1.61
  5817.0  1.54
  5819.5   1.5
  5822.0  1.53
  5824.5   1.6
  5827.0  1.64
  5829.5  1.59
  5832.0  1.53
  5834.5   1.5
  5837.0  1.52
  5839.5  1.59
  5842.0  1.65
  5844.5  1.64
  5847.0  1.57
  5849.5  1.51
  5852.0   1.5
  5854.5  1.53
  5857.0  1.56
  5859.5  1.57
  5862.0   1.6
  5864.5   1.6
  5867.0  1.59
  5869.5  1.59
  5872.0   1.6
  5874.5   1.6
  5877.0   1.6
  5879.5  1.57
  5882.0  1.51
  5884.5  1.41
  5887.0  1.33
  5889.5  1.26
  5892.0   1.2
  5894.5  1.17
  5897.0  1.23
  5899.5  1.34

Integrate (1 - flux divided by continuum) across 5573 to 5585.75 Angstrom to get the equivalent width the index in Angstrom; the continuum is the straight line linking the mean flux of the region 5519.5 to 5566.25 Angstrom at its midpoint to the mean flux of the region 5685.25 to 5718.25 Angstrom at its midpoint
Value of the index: 0.06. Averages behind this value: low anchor 1.62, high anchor 1.56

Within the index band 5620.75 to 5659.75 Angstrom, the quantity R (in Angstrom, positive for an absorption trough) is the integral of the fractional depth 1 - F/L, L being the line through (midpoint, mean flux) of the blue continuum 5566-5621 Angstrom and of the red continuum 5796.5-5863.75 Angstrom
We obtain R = 0.8 Angstrom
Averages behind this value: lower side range 1.57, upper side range 1.57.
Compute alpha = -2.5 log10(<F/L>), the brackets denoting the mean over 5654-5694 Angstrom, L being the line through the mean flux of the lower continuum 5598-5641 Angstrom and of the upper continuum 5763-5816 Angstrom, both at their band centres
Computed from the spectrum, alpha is 0.03 mag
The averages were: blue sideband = 1.58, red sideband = 1.54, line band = 1.53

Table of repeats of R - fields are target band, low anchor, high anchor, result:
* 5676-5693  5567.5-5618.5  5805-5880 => 0.55 Angstrom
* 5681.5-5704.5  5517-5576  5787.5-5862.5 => 0.27 Angstrom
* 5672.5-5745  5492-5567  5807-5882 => 0.35 Angstrom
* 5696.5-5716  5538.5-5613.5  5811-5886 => 0.10 Angstrom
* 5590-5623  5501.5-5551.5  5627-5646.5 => -0.42 Angstrom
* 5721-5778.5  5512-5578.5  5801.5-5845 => 0.56 Angstrom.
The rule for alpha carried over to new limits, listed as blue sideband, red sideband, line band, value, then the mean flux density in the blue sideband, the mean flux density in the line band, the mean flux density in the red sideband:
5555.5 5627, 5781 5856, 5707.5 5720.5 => 0.02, 1.58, 1.54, 1.55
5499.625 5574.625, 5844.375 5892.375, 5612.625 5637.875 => -0.02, 1.59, 1.59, 1.52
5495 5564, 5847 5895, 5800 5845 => -0.05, 1.58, 1.58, 1.5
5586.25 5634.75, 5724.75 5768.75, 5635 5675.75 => 0.04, 1.57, 1.52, 1.58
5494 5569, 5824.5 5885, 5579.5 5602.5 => 0.01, 1.58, 1.57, 1.57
